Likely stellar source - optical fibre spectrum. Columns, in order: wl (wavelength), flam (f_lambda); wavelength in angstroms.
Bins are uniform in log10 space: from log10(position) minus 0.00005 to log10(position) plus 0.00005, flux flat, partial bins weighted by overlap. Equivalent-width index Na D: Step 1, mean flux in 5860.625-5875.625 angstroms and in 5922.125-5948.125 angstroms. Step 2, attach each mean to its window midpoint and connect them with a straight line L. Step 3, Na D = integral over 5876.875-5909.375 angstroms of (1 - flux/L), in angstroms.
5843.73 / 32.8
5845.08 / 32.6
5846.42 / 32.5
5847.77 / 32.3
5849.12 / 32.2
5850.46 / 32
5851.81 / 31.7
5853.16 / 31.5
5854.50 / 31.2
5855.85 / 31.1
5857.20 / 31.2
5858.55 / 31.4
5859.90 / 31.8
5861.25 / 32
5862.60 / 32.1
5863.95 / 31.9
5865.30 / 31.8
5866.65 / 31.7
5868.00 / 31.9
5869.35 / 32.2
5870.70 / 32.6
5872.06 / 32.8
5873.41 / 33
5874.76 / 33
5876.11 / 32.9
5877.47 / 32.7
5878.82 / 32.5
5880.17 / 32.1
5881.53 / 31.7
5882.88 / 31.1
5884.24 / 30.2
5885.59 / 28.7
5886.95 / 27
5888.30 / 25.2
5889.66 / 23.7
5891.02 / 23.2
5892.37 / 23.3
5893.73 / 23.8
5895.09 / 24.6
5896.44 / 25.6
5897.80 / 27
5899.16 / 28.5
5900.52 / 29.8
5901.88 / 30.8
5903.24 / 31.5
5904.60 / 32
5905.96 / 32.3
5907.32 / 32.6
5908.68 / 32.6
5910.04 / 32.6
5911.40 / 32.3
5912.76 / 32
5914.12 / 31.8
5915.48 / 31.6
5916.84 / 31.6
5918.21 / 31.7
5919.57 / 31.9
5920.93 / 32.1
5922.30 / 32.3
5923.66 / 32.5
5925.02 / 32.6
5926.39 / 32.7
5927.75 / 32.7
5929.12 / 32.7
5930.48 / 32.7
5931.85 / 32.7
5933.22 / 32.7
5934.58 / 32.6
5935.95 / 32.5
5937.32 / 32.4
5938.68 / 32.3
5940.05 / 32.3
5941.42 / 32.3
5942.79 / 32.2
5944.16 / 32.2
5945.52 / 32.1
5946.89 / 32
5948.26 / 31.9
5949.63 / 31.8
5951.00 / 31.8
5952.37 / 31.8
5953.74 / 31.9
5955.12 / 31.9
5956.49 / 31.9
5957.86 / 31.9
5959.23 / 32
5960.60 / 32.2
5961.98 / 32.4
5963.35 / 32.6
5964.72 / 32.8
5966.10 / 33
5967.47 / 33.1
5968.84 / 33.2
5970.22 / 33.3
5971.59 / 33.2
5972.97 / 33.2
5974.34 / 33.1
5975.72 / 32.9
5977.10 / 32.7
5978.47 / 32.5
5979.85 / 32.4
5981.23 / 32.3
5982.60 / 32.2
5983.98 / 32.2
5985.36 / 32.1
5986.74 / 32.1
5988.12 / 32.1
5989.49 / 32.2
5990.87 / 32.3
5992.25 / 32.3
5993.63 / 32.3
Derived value 3.5 angstroms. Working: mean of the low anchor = 32.3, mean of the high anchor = 32.4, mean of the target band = 28.8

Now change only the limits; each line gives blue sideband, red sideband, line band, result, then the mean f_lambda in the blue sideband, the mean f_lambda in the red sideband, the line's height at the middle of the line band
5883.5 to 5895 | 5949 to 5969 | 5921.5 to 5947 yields -2.20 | 25.6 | 32.3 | 29.9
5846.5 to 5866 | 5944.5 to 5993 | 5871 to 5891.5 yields 1.15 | 31.7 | 32.4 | 31.9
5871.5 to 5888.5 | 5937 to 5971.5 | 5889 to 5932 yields 1.85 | 31.2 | 32.3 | 31.6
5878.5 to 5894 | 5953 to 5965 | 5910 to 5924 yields -1.15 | 27.7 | 32.1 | 29.6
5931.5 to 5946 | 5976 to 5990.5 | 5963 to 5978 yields -0.31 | 32.4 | 32.3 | 32.3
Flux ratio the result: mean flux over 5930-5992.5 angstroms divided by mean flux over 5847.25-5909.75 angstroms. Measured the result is 1.07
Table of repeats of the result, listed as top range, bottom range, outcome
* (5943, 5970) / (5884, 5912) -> 1.14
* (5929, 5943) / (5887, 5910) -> 1.16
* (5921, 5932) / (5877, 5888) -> 1.07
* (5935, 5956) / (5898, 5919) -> 1.02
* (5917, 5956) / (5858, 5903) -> 1.08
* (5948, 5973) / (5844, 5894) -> 1.05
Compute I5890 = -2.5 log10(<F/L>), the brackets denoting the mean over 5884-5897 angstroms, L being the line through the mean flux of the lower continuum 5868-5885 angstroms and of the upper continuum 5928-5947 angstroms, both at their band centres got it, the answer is 0.26 mag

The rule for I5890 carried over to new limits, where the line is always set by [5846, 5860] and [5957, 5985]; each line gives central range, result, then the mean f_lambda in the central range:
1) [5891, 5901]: 0.23 mag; 25.8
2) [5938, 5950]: 0.01 mag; 32.1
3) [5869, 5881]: -0.03 mag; 32.6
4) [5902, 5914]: 0.00 mag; 32.2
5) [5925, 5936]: -0.01 mag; 32.7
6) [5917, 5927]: 0.00 mag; 32.2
